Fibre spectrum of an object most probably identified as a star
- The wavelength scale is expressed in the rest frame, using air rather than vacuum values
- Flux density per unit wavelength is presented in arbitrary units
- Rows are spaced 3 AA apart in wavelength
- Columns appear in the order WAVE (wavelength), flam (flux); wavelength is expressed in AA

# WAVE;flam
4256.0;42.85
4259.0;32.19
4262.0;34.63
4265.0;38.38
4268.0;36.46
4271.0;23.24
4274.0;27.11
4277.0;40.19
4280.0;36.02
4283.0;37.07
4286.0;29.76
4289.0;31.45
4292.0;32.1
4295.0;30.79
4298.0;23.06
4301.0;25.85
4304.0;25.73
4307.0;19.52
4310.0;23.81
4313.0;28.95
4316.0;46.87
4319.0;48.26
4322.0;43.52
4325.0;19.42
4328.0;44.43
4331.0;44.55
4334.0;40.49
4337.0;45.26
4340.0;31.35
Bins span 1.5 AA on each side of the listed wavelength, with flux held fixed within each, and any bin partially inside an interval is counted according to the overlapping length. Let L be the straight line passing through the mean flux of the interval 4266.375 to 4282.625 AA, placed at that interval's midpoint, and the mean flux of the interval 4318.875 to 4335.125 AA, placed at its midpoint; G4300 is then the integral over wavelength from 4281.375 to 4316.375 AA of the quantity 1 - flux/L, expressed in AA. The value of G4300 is 6.64 AA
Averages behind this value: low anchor 33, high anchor 39.4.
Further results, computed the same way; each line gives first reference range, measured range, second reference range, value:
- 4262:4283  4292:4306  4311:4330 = 3.69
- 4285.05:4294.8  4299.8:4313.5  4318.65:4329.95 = 4.01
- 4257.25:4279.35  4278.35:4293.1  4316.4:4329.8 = 0.82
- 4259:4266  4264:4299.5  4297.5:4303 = -2.50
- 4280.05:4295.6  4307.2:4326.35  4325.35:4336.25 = 2.01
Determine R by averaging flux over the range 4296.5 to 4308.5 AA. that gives 23.5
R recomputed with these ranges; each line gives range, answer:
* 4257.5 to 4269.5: 35.4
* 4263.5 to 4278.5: 33.1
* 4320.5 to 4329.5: 35.8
